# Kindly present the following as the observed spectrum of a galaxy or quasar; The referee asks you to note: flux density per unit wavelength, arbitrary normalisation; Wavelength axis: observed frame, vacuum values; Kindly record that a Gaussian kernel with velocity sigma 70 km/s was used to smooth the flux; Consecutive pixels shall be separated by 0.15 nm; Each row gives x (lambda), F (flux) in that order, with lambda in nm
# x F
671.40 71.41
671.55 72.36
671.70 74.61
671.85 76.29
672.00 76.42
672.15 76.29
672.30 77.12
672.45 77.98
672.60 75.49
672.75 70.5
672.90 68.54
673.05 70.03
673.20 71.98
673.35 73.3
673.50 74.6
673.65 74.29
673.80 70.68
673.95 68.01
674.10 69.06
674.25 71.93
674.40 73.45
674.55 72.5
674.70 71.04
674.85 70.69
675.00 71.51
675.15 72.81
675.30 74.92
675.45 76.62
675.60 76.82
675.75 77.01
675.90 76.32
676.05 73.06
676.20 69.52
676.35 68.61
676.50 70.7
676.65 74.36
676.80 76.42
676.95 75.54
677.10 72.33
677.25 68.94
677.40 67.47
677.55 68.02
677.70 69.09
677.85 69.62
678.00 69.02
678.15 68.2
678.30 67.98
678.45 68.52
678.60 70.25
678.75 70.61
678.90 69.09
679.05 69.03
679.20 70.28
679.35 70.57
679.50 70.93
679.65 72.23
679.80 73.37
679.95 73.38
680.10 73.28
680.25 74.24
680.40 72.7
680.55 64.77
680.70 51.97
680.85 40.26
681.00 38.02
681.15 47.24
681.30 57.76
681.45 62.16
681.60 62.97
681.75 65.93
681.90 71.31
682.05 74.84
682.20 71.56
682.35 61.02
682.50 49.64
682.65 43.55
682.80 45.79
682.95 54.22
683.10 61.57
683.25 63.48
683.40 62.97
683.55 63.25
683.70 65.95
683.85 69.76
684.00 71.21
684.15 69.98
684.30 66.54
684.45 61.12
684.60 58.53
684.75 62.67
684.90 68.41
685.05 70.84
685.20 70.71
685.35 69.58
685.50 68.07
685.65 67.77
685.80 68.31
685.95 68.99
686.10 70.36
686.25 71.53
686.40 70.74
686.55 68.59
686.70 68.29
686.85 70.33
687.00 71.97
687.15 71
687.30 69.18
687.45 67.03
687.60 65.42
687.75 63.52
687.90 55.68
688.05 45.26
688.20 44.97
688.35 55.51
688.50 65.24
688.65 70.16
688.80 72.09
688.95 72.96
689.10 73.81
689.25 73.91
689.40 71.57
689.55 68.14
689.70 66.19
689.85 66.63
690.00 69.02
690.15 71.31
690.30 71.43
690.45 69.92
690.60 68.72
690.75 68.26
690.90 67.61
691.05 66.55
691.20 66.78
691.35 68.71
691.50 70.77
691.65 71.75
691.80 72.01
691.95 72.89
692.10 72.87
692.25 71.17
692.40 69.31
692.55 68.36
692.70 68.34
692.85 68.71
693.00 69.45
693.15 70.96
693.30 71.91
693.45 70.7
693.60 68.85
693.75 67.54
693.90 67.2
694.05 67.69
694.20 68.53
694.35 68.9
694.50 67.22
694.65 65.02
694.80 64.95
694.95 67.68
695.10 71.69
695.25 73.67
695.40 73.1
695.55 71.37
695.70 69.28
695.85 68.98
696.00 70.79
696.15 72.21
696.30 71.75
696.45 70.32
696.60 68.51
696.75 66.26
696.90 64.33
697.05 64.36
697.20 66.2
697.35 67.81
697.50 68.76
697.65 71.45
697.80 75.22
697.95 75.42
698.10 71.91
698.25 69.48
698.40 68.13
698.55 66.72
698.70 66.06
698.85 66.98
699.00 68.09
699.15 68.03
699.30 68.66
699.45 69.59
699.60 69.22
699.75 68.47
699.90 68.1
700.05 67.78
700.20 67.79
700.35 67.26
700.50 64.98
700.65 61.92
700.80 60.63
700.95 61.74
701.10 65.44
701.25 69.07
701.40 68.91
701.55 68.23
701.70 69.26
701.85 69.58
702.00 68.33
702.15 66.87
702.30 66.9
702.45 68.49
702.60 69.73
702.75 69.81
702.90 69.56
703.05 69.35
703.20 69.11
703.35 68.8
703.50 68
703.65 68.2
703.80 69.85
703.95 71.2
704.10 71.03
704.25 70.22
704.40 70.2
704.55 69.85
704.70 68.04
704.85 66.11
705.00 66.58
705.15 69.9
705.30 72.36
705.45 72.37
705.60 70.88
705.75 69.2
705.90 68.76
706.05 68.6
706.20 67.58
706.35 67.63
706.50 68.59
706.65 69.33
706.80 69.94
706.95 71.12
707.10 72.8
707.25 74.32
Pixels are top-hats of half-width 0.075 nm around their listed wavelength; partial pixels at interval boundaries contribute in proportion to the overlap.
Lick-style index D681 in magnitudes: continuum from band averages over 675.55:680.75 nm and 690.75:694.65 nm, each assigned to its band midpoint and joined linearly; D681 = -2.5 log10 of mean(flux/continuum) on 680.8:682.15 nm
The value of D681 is 0.20 mag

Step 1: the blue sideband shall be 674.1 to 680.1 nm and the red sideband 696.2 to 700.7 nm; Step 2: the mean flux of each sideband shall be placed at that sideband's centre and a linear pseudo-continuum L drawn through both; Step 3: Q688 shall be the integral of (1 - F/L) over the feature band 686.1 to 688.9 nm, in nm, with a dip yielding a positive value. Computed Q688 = 0.200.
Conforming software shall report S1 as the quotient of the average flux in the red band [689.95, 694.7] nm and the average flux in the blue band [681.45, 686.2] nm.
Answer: 1.07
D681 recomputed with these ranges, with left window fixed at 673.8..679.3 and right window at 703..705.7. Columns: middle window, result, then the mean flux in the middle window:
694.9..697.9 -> 0.00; 69.8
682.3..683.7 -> 0.25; 56.6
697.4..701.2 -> 0.03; 67.9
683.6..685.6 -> 0.06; 67.1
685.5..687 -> 0.02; 69.5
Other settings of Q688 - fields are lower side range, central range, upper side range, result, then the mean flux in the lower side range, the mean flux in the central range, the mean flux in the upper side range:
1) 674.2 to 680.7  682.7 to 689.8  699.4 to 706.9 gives 0.46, 71.3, 65.7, 68.4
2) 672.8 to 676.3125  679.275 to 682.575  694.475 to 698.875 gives 0.37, 72.5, 63.6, 69.2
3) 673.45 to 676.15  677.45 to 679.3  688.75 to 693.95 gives 0.08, 73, 69.1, 69.9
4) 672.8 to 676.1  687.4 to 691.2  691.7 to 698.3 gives 0.24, 72.7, 66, 69.6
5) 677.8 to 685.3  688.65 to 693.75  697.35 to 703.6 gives -0.28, 64.5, 70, 68.2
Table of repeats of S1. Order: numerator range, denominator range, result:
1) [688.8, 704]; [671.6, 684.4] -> 1.01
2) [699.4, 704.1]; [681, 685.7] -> 1.08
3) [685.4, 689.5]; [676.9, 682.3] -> 1.00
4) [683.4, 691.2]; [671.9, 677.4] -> 0.92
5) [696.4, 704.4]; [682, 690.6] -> 1.04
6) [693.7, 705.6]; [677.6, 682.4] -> 1.04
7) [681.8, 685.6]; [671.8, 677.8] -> 0.88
